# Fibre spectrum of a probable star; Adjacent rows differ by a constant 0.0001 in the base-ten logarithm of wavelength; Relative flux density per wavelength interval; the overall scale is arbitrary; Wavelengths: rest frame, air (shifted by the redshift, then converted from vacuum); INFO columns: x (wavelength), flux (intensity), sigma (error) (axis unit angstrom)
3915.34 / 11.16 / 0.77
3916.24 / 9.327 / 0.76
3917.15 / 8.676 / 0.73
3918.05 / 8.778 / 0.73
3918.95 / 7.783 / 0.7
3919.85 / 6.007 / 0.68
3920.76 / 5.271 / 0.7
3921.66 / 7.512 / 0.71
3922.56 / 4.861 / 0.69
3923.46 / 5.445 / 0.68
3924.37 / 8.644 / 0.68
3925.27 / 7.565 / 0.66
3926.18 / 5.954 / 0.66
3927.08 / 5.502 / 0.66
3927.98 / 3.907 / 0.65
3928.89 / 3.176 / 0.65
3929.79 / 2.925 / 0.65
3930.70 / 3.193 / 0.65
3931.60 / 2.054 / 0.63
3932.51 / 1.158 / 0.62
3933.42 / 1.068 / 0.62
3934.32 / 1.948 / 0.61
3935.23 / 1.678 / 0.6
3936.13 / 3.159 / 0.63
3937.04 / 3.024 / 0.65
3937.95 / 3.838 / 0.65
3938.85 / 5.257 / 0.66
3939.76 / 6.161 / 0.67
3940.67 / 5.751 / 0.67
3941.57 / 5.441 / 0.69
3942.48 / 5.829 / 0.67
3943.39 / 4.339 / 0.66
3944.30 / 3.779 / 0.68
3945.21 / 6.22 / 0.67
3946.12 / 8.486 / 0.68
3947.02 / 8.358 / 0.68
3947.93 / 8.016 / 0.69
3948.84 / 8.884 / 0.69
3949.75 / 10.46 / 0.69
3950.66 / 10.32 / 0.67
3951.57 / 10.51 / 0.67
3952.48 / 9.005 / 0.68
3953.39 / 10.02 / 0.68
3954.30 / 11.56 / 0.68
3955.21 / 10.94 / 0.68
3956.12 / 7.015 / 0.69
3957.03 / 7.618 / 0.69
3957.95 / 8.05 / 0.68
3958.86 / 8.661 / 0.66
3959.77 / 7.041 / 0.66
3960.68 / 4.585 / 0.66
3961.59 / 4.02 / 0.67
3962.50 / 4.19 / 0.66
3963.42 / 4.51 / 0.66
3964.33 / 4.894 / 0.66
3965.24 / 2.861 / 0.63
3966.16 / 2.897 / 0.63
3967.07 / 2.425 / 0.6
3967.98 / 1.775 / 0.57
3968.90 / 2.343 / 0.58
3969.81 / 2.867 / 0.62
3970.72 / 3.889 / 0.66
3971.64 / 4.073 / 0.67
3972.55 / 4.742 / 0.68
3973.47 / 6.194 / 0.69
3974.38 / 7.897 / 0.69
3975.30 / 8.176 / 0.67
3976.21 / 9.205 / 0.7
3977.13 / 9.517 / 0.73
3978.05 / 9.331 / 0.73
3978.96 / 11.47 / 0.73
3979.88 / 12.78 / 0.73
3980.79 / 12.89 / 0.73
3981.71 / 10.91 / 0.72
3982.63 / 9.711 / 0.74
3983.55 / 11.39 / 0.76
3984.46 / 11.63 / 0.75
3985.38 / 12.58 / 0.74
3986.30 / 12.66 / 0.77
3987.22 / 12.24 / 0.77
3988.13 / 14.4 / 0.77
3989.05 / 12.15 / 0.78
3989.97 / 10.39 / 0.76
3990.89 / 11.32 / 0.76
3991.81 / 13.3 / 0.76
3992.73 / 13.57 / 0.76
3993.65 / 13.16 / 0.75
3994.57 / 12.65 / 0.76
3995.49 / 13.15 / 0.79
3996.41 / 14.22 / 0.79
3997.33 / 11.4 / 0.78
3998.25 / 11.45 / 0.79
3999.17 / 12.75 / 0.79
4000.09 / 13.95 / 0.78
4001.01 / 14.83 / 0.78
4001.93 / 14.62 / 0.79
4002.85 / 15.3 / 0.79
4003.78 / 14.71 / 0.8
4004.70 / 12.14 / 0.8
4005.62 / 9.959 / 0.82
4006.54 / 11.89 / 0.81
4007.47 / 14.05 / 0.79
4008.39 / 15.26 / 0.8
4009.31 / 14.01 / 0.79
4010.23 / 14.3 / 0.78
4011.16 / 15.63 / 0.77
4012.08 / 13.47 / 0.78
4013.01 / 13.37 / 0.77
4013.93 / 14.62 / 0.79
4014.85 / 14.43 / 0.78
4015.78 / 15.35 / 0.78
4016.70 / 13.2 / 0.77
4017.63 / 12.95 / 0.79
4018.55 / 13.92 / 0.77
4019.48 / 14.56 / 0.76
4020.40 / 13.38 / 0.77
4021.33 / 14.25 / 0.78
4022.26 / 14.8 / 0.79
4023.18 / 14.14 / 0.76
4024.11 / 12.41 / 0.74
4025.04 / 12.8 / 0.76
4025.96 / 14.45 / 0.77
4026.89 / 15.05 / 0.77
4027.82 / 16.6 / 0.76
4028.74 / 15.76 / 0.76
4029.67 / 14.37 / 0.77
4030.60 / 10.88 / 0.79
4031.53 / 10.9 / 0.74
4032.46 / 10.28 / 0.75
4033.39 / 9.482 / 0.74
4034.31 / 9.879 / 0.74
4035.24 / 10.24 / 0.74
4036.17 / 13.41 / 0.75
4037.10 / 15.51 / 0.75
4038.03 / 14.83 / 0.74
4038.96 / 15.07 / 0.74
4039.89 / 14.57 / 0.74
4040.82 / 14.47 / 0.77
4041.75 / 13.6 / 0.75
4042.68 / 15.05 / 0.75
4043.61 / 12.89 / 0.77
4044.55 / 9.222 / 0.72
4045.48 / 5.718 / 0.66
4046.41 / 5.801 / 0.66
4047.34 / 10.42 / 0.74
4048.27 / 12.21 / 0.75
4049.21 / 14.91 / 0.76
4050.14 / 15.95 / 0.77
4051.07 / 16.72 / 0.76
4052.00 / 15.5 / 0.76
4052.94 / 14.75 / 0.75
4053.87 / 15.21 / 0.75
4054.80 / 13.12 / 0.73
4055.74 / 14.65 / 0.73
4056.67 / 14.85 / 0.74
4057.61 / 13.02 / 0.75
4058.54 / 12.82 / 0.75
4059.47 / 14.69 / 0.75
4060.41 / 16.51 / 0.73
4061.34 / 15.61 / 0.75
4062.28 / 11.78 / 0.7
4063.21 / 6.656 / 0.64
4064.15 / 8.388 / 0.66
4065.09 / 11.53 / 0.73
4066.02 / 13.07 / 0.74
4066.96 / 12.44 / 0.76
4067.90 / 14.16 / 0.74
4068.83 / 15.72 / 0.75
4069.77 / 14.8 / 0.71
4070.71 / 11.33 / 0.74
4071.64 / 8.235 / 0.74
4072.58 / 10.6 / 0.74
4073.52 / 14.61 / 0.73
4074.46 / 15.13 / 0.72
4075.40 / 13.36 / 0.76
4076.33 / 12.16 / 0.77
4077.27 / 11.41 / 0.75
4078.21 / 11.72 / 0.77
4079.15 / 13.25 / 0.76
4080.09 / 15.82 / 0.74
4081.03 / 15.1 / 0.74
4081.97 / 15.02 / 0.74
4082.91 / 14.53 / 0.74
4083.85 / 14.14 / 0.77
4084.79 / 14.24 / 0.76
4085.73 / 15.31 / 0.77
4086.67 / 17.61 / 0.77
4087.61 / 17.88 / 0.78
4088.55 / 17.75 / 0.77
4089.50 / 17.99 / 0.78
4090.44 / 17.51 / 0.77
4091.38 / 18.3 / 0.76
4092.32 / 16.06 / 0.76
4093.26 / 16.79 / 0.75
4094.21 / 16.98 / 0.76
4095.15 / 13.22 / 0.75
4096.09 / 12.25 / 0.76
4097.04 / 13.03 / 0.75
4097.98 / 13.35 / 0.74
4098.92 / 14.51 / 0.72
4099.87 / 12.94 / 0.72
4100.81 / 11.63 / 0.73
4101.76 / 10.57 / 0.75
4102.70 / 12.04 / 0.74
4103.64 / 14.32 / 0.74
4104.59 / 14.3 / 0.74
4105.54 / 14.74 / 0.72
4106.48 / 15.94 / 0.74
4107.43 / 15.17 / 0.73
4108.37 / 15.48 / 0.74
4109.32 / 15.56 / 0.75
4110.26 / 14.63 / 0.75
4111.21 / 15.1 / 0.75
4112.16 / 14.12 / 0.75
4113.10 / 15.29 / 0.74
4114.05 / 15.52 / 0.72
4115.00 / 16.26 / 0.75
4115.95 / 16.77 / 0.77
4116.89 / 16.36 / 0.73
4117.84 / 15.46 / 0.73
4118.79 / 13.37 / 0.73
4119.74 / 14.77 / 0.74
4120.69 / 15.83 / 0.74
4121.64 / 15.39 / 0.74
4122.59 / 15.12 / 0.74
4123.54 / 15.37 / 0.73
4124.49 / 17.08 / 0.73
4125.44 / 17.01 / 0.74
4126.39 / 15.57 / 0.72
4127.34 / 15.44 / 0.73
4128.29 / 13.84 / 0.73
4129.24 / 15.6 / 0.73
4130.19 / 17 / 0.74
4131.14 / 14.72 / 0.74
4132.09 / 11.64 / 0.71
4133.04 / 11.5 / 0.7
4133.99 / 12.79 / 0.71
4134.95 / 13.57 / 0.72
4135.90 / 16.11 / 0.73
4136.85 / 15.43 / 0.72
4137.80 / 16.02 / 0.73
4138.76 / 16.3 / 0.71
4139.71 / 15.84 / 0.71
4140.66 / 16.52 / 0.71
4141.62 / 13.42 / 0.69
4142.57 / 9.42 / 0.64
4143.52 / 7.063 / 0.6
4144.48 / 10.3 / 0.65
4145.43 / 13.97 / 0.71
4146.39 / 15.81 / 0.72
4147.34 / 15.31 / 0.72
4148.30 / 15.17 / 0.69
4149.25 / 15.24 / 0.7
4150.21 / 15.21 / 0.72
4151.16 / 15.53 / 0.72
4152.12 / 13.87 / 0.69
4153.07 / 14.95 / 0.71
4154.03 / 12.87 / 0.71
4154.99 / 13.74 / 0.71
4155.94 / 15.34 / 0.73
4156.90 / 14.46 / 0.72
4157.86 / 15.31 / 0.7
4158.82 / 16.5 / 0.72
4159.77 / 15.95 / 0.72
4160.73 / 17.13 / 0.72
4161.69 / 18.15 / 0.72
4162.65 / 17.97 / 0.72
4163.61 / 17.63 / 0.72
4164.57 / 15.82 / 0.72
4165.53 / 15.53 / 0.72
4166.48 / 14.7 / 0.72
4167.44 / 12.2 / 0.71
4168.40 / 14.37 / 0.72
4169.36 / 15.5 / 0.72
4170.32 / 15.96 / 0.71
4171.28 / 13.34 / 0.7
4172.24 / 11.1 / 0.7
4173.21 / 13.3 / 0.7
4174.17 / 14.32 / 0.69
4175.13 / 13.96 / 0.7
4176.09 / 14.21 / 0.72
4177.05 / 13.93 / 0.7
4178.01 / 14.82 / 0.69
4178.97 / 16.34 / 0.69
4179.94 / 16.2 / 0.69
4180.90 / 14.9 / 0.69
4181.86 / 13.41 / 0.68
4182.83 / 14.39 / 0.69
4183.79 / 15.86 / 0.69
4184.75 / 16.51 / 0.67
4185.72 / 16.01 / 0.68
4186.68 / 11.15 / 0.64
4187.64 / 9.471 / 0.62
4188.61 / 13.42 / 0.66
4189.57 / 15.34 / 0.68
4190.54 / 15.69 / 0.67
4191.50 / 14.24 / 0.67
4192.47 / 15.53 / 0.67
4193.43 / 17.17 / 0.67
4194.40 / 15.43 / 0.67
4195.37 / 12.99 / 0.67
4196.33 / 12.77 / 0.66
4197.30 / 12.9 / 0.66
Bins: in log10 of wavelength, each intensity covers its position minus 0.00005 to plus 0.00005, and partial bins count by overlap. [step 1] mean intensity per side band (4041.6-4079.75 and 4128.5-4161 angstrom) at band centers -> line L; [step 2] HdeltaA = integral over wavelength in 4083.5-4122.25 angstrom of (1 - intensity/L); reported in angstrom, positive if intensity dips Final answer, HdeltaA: -4.3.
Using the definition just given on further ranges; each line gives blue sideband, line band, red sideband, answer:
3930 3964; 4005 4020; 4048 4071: -4.7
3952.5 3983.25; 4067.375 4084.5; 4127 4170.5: -2.7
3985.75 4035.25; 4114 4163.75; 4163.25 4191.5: -2.7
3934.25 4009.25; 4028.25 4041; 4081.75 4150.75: -1.5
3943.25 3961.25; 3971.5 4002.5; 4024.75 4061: -3.6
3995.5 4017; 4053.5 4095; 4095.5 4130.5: 0.7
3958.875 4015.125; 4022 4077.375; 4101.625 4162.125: -3.6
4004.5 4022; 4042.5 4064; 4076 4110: 2.1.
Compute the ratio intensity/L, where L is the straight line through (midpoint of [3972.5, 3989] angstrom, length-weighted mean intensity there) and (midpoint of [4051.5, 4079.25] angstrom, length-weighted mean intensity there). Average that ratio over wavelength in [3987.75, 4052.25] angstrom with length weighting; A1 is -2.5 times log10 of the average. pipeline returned -0.132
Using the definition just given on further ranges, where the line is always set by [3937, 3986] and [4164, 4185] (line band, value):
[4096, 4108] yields -0.120 mag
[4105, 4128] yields -0.224 mag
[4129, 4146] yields -0.035 mag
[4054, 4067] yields -0.207 mag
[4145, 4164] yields -0.119 mag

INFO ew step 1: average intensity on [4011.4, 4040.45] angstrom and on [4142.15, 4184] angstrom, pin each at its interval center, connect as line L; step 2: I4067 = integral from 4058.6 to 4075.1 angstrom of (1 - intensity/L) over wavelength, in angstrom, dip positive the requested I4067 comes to 1.4 angstrom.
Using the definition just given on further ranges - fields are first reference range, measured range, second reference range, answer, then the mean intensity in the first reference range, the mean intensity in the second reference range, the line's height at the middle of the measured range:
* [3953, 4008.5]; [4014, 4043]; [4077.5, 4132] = -4.60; 9.65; 15.1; 11.7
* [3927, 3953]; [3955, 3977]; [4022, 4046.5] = 5.53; 5.3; 12.8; 7.36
